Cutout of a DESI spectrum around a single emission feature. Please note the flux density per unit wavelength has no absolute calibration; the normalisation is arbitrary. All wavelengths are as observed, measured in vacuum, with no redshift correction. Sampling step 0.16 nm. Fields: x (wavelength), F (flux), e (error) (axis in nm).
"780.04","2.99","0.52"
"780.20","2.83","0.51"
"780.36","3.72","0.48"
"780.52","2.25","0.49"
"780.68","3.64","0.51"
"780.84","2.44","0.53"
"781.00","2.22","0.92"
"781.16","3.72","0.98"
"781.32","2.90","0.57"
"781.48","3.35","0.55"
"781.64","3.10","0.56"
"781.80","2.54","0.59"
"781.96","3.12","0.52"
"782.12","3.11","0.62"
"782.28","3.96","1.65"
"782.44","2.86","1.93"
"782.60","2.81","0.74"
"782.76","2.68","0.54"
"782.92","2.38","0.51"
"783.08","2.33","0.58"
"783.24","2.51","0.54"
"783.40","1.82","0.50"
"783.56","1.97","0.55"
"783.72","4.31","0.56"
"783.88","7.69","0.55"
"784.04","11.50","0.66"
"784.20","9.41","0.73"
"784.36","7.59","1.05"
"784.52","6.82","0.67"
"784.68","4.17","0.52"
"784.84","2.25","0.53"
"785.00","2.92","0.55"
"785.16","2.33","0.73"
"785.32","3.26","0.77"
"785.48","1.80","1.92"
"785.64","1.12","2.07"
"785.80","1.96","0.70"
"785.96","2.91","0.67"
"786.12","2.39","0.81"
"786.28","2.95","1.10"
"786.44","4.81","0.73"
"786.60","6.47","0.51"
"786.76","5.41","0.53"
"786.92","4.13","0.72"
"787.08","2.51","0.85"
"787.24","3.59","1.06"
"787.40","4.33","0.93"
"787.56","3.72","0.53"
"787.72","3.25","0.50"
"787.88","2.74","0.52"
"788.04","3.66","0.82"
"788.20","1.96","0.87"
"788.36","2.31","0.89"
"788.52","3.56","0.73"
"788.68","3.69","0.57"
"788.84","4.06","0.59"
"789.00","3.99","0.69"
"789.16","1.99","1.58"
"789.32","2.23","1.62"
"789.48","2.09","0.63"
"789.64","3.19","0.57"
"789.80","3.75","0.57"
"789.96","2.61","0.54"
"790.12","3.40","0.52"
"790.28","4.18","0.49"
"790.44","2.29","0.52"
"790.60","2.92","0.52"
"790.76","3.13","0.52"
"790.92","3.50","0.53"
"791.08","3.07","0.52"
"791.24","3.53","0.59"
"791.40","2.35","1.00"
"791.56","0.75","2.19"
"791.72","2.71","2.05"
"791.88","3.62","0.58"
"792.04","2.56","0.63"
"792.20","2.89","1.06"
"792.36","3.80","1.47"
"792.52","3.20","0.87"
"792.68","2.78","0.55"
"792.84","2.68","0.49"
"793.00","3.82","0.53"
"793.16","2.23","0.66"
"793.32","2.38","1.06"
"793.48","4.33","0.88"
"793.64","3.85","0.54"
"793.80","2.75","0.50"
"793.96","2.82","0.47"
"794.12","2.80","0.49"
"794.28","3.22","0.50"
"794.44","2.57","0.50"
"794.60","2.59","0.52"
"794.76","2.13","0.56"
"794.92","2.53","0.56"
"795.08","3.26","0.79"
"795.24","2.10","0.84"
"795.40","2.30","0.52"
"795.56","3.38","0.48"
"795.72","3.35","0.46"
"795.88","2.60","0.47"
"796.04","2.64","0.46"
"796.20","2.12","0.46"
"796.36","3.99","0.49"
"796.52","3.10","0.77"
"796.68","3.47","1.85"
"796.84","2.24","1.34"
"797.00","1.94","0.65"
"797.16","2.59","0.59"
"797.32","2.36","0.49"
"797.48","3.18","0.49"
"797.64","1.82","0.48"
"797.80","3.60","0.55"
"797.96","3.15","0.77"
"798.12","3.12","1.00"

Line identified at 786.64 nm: [N II] 6583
